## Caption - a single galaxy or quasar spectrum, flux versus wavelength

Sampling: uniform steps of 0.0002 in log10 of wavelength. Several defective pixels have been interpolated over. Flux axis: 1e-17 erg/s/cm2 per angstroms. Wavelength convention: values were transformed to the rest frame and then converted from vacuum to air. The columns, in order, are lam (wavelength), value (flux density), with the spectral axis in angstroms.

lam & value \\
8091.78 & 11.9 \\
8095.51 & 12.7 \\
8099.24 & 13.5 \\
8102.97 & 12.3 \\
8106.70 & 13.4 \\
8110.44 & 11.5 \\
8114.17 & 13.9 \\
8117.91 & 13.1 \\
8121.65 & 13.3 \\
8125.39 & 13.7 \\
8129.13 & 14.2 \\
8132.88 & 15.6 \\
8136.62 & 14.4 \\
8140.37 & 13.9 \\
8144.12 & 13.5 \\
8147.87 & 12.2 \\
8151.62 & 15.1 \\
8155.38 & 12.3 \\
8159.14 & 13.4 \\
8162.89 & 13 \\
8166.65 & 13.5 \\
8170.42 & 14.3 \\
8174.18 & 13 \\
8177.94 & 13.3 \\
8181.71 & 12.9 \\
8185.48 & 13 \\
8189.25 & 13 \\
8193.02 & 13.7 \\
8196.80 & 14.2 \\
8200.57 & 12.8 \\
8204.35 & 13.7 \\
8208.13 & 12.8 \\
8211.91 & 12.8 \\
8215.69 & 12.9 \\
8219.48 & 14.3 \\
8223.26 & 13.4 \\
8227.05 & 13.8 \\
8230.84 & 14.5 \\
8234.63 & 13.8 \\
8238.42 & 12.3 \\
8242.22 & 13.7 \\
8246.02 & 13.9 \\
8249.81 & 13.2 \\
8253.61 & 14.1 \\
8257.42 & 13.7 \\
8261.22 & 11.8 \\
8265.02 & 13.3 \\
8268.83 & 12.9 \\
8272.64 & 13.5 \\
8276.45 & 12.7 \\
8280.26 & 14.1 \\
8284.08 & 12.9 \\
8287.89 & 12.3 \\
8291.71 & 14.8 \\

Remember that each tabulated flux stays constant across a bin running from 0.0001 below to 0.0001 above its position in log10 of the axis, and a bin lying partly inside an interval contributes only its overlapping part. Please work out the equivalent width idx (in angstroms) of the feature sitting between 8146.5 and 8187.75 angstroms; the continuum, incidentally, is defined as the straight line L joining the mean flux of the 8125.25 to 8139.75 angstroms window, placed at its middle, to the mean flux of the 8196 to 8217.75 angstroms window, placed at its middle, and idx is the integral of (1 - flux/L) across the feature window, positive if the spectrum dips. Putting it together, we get 1.8 angstroms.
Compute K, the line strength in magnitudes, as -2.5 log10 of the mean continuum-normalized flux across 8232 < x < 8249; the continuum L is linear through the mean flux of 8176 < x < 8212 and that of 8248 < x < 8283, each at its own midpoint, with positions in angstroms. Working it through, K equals -0.02 mag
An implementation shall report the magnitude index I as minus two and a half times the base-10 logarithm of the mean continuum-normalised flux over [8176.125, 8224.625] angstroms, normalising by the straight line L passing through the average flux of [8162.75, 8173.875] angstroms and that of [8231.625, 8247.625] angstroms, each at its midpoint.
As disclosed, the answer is 0.02 mag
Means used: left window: 13.6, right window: 13.5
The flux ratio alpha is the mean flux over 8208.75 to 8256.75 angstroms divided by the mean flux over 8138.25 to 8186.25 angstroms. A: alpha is 1.0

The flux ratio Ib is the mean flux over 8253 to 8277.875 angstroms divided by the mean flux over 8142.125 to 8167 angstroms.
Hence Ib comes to 0.99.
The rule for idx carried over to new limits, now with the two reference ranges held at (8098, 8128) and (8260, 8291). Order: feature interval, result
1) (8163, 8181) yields -0.48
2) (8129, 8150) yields -1.39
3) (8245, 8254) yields -0.42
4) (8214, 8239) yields -1.12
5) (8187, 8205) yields -0.53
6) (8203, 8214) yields 0.00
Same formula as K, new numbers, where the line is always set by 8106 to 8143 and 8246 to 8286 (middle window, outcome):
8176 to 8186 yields 0.037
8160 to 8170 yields 0.013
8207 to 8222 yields 0.015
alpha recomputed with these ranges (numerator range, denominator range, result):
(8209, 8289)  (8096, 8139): 0.99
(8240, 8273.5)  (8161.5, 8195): 1.00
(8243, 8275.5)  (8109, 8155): 0.97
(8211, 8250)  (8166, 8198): 1.01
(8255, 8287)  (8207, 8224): 0.99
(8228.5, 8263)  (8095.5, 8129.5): 1.02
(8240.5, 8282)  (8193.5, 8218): 1.01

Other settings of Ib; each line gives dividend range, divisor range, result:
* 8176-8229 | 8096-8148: 0.99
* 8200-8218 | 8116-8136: 0.93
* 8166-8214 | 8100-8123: 1.03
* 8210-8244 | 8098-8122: 1.04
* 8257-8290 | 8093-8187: 0.97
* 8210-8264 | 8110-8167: 0.99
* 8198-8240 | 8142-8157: 1.01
